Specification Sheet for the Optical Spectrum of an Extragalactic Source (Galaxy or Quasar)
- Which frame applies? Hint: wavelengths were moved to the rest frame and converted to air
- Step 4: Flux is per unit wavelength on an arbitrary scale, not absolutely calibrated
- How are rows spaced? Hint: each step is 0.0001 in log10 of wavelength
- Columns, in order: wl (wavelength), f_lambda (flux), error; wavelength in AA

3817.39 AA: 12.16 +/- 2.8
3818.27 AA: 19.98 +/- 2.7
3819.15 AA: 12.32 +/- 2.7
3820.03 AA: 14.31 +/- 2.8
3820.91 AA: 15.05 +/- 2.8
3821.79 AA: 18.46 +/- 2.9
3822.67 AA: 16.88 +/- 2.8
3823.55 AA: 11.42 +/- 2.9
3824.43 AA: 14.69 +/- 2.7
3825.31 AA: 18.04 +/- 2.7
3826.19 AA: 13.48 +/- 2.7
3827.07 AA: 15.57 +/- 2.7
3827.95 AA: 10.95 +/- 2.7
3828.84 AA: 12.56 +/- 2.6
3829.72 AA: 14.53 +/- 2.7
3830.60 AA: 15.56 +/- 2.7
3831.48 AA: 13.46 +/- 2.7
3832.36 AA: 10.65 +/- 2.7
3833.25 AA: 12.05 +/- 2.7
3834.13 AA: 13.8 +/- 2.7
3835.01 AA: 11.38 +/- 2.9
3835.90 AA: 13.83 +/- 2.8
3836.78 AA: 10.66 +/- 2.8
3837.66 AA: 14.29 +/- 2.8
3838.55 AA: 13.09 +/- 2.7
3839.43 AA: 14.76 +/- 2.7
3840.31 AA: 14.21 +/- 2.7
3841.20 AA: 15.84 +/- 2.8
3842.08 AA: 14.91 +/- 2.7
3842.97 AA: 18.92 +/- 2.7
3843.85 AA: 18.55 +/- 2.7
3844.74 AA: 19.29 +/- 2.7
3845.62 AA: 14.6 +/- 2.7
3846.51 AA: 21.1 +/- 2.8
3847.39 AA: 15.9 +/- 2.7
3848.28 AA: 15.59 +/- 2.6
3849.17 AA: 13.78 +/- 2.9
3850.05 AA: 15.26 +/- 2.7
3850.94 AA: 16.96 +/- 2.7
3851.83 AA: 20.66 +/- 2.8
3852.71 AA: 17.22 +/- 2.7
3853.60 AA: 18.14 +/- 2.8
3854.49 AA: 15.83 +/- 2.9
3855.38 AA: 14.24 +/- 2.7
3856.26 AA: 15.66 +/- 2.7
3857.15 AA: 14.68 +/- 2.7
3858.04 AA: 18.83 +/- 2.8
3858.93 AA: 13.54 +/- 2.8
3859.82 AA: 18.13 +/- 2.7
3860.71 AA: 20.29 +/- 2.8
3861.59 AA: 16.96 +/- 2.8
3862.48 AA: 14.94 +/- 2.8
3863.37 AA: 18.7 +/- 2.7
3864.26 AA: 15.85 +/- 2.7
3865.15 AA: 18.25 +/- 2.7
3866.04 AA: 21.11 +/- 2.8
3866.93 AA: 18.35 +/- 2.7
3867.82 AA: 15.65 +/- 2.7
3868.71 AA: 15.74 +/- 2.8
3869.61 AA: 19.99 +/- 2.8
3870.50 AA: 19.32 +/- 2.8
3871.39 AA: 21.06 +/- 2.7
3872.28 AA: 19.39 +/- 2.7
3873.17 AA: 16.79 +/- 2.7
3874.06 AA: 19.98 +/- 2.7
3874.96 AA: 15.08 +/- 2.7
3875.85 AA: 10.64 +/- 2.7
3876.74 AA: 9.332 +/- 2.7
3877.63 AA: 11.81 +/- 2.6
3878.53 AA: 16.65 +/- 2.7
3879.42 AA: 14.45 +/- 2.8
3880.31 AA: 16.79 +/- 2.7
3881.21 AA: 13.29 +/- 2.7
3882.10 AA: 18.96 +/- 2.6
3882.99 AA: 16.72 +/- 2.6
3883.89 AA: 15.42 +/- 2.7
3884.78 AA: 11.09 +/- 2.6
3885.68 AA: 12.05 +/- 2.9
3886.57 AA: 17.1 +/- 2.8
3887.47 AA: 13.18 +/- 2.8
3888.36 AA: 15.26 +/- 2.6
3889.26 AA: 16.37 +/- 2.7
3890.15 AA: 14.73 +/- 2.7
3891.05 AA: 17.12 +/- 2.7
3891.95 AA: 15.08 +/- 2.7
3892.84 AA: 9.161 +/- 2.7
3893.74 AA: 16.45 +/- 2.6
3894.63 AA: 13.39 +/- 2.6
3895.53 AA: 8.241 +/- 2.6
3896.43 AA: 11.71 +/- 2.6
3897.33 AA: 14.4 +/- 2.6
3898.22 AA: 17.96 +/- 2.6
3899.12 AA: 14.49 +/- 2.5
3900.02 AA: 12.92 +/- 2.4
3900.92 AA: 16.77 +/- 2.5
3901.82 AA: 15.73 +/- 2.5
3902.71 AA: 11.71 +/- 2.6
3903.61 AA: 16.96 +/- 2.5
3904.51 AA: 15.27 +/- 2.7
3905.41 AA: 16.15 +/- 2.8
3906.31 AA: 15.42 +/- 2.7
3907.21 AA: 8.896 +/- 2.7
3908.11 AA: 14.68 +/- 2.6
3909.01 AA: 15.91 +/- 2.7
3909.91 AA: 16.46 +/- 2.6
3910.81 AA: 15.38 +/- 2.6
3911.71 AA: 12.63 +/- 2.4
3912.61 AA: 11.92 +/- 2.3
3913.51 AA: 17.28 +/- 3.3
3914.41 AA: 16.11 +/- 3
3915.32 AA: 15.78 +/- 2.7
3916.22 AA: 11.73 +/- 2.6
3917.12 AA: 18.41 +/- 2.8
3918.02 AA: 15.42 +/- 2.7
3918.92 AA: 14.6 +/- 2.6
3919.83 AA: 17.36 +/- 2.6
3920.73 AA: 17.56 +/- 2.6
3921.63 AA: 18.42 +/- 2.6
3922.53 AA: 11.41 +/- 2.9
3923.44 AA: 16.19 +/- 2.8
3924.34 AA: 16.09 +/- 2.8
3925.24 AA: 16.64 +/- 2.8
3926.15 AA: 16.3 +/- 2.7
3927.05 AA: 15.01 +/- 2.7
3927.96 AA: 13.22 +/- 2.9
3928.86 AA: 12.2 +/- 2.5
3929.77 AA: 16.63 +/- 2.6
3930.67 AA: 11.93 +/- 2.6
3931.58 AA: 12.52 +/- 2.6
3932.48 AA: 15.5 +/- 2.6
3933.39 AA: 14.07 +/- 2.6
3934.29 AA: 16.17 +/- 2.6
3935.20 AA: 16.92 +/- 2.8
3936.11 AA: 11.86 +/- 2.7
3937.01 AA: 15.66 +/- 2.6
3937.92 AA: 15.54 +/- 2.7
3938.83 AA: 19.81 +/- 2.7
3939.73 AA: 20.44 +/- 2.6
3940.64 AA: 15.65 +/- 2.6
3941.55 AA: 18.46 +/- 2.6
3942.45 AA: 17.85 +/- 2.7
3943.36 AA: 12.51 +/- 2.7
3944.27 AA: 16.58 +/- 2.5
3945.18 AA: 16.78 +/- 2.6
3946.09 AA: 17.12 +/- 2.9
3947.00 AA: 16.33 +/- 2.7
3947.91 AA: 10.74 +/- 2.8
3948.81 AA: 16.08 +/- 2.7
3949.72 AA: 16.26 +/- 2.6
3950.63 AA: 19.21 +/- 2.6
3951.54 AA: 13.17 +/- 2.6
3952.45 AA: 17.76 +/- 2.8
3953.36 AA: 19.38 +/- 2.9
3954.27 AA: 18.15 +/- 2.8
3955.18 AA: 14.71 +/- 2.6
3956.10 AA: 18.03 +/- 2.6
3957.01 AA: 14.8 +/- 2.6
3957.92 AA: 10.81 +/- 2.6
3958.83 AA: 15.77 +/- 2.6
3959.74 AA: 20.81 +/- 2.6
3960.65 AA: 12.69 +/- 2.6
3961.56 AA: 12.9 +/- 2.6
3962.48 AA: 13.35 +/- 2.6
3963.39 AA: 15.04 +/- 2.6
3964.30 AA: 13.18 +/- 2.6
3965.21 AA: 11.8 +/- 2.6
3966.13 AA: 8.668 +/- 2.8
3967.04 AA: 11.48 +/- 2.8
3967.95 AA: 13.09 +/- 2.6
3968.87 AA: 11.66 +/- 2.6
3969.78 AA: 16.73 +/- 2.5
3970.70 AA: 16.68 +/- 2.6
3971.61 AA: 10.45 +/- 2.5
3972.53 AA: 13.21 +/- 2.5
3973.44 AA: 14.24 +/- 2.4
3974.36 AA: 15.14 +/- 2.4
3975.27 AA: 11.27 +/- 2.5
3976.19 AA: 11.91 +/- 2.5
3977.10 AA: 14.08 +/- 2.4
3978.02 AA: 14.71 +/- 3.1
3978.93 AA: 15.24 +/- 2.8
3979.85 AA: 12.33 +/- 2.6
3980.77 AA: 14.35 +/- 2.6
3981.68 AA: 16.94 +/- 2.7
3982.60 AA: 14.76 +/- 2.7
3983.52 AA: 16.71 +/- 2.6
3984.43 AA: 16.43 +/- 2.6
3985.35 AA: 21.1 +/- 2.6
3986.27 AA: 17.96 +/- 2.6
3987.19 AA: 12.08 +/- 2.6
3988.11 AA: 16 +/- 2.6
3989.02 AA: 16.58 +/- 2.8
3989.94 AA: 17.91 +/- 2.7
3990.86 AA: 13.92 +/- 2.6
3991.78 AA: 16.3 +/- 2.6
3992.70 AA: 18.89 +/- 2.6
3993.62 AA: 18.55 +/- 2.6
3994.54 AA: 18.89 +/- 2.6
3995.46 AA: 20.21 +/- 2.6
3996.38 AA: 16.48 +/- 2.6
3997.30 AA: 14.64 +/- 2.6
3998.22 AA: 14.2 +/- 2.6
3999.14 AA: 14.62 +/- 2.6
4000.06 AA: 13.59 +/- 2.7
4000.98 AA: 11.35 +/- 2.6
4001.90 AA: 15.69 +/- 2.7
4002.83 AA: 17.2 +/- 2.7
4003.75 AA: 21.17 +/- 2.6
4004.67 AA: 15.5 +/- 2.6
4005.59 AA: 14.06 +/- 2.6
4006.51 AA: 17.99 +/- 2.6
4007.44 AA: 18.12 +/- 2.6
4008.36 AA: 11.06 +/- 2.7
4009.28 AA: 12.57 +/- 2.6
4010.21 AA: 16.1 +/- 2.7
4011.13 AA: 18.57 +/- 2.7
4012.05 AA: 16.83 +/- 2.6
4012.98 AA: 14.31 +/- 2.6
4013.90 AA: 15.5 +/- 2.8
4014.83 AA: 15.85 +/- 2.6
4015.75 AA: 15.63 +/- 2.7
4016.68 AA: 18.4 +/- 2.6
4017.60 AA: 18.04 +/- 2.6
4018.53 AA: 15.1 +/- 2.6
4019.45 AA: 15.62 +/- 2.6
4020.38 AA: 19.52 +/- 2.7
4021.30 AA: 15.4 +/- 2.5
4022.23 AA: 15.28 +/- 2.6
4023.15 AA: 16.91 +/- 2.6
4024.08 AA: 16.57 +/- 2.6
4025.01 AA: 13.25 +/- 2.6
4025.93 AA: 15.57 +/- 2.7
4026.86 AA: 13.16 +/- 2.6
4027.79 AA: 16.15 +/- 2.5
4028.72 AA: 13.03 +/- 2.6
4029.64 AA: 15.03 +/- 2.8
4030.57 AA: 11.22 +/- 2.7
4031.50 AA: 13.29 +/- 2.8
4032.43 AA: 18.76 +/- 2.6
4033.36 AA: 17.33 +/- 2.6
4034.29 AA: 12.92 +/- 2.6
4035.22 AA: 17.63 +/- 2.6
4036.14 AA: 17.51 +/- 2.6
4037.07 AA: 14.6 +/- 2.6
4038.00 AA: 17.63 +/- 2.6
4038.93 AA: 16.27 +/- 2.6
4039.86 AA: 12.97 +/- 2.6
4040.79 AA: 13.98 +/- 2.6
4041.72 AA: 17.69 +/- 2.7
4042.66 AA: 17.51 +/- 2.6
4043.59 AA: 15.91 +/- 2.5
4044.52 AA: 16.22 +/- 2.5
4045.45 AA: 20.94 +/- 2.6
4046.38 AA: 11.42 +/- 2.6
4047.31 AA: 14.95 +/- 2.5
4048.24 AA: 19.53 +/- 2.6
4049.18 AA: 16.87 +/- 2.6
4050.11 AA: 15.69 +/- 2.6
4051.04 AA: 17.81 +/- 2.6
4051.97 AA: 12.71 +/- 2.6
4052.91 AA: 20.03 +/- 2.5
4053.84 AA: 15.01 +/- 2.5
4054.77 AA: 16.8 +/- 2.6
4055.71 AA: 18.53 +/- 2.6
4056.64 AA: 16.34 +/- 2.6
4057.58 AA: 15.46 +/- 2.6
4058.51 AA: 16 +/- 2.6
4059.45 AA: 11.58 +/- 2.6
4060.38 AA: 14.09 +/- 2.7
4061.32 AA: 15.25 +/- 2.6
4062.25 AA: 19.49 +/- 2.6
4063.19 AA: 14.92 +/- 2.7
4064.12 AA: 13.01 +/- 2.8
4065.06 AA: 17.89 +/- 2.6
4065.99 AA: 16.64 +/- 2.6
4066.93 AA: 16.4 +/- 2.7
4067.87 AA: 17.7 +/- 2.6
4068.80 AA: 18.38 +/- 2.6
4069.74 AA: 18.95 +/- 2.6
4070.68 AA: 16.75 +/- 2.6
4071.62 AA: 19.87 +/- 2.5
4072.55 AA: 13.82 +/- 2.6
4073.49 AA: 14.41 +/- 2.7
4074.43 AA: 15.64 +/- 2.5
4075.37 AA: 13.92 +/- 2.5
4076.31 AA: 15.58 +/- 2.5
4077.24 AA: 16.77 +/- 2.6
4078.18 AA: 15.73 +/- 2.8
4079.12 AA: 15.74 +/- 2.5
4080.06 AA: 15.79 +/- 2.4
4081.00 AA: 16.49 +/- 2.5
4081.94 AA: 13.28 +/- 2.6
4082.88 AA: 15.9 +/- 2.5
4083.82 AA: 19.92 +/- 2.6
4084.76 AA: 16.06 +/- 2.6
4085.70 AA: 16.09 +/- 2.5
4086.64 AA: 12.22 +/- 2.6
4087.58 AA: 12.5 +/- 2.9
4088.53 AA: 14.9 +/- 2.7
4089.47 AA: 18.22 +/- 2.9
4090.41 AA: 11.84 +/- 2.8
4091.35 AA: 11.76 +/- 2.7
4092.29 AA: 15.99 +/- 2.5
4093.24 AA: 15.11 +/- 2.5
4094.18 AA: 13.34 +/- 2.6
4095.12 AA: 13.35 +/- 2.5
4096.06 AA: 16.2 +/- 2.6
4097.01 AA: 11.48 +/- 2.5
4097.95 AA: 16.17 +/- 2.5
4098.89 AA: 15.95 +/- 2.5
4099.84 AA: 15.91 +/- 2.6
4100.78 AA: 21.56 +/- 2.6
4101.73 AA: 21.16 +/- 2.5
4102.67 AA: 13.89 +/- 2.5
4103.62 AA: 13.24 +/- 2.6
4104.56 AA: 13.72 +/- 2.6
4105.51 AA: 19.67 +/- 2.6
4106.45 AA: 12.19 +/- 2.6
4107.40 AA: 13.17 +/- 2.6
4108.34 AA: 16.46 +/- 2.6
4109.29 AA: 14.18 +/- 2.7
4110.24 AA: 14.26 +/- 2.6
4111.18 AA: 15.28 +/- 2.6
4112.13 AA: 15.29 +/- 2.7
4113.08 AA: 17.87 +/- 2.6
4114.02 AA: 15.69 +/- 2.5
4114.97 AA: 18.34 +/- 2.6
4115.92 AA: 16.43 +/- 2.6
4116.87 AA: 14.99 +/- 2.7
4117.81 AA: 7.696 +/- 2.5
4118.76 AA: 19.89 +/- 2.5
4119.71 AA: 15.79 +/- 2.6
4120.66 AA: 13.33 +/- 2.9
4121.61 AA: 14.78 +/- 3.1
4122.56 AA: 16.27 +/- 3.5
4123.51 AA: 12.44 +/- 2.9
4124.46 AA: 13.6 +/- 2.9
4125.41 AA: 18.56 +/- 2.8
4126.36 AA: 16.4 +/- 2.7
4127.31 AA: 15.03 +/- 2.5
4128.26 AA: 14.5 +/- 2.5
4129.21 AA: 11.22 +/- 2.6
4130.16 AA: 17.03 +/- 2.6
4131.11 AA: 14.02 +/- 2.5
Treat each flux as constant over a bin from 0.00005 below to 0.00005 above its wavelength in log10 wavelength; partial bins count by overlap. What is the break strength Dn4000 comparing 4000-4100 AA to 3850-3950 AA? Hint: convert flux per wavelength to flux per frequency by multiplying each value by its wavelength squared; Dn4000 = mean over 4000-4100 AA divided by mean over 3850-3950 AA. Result 1.09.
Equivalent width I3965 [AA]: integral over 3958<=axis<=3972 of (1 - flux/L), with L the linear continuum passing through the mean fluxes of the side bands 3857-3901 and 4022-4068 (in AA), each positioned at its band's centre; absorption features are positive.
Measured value 1.9 AA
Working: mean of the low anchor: 15.7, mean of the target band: 13.6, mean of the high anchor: 15.8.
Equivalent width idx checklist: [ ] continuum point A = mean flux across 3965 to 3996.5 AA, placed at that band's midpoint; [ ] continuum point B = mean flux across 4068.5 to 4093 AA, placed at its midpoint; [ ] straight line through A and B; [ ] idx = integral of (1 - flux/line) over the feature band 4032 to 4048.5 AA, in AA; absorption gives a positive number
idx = -1.0 AA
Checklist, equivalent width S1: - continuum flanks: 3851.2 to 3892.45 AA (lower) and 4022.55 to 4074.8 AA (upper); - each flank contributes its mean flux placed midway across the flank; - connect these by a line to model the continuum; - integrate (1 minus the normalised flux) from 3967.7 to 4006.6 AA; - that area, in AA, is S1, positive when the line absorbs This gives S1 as 1.5 AA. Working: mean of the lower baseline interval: 16.3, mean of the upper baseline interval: 16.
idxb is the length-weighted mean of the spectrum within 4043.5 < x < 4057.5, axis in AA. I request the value 16.6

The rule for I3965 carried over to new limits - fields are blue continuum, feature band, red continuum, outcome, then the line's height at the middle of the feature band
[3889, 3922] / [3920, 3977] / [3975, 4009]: 1.0 AA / 15.3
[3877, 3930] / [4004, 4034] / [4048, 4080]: 0.4 AA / 15.8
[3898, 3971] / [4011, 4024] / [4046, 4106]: -0.8 AA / 15.5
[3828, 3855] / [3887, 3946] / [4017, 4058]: 1.6 AA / 15.5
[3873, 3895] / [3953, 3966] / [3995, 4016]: 0.3 AA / 15.3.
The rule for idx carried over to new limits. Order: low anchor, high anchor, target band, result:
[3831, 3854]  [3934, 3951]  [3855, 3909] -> 0.78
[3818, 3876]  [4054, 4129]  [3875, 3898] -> 2.68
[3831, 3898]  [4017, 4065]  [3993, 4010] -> -0.15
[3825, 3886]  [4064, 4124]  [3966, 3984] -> 2.13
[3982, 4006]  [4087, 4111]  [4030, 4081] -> -1.63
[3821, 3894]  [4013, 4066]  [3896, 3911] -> 0.90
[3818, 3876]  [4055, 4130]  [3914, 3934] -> 0.84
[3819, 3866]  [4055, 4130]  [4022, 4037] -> 0.29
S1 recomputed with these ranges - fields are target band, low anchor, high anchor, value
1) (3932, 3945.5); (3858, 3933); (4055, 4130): -0.74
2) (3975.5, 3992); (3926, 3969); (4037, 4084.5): 0.01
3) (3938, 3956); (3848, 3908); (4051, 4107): -1.18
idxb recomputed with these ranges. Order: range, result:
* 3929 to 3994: 15.2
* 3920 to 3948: 15.6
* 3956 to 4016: 15.1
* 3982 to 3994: 16.7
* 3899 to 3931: 15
